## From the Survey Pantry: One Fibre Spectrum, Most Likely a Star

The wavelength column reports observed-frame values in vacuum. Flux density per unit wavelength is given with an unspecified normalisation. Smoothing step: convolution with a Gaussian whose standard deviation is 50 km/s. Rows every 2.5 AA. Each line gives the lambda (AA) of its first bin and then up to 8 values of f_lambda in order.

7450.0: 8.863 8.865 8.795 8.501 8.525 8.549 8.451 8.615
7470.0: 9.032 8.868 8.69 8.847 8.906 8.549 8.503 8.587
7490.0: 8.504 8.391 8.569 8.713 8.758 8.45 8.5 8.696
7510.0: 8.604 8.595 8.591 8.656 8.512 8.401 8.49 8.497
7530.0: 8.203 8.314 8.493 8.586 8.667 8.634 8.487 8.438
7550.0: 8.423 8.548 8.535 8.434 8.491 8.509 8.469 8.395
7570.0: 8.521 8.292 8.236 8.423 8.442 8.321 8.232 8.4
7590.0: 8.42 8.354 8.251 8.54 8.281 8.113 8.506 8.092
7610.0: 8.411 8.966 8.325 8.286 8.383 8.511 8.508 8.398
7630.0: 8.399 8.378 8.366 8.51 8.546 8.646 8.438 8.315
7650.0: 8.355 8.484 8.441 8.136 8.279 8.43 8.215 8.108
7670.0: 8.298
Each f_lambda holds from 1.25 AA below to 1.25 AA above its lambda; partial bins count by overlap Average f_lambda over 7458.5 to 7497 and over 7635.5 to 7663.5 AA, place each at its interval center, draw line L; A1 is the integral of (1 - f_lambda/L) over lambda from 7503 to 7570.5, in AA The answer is 0.4 AA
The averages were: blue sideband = 8.64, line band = 8.51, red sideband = 8.41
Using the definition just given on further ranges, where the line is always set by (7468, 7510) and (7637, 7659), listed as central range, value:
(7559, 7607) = 0.8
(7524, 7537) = 0.3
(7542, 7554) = 0.1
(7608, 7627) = 0.0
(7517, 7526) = 0.1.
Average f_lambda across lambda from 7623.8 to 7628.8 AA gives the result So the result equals 8.45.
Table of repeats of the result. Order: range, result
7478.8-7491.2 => 8.61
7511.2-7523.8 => 8.55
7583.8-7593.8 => 8.35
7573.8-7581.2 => 8.37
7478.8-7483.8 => 8.72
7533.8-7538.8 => 8.54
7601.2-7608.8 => 8.24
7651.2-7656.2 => 8.46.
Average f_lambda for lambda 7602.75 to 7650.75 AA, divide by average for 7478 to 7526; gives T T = 0.98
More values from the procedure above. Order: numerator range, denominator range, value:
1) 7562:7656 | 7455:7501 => 0.97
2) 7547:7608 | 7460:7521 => 0.97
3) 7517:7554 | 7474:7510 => 0.98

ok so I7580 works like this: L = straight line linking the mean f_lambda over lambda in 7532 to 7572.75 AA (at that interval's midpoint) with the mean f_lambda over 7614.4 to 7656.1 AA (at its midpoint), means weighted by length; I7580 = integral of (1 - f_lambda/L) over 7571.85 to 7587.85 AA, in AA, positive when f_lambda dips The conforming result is 0.3 AA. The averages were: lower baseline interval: 8.49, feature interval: 8.33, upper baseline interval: 8.43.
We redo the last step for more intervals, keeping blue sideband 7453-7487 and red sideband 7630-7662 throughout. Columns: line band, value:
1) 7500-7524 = 0.1 AA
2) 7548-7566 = 0.1 AA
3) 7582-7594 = 0.2 AA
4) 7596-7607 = 0.2 AA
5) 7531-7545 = 0.1 AA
